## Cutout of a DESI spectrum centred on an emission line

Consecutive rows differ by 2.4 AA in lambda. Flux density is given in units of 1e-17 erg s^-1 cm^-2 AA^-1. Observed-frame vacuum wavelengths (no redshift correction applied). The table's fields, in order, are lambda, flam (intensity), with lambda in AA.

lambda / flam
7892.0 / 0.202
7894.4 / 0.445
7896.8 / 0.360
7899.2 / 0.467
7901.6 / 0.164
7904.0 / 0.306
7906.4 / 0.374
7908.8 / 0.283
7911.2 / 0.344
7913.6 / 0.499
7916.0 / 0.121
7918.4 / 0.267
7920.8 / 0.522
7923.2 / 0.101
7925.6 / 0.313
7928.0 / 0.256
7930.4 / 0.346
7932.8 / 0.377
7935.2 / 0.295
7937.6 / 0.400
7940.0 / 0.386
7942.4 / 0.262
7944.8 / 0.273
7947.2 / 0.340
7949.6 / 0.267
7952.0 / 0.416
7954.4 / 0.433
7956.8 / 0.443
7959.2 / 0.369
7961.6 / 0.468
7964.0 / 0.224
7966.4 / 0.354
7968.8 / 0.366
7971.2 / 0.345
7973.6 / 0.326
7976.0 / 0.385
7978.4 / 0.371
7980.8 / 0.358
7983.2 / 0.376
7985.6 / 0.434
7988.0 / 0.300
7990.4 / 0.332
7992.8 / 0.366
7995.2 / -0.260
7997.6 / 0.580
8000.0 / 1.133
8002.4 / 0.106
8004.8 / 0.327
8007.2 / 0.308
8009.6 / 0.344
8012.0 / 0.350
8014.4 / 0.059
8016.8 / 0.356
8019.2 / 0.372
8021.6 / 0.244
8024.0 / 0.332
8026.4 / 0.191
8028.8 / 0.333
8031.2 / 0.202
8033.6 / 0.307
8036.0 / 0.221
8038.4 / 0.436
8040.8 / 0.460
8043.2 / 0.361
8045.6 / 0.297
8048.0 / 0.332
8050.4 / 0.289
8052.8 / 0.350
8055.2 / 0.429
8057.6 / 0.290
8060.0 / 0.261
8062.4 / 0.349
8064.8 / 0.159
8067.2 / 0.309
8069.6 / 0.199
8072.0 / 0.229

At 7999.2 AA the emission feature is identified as H-gamma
